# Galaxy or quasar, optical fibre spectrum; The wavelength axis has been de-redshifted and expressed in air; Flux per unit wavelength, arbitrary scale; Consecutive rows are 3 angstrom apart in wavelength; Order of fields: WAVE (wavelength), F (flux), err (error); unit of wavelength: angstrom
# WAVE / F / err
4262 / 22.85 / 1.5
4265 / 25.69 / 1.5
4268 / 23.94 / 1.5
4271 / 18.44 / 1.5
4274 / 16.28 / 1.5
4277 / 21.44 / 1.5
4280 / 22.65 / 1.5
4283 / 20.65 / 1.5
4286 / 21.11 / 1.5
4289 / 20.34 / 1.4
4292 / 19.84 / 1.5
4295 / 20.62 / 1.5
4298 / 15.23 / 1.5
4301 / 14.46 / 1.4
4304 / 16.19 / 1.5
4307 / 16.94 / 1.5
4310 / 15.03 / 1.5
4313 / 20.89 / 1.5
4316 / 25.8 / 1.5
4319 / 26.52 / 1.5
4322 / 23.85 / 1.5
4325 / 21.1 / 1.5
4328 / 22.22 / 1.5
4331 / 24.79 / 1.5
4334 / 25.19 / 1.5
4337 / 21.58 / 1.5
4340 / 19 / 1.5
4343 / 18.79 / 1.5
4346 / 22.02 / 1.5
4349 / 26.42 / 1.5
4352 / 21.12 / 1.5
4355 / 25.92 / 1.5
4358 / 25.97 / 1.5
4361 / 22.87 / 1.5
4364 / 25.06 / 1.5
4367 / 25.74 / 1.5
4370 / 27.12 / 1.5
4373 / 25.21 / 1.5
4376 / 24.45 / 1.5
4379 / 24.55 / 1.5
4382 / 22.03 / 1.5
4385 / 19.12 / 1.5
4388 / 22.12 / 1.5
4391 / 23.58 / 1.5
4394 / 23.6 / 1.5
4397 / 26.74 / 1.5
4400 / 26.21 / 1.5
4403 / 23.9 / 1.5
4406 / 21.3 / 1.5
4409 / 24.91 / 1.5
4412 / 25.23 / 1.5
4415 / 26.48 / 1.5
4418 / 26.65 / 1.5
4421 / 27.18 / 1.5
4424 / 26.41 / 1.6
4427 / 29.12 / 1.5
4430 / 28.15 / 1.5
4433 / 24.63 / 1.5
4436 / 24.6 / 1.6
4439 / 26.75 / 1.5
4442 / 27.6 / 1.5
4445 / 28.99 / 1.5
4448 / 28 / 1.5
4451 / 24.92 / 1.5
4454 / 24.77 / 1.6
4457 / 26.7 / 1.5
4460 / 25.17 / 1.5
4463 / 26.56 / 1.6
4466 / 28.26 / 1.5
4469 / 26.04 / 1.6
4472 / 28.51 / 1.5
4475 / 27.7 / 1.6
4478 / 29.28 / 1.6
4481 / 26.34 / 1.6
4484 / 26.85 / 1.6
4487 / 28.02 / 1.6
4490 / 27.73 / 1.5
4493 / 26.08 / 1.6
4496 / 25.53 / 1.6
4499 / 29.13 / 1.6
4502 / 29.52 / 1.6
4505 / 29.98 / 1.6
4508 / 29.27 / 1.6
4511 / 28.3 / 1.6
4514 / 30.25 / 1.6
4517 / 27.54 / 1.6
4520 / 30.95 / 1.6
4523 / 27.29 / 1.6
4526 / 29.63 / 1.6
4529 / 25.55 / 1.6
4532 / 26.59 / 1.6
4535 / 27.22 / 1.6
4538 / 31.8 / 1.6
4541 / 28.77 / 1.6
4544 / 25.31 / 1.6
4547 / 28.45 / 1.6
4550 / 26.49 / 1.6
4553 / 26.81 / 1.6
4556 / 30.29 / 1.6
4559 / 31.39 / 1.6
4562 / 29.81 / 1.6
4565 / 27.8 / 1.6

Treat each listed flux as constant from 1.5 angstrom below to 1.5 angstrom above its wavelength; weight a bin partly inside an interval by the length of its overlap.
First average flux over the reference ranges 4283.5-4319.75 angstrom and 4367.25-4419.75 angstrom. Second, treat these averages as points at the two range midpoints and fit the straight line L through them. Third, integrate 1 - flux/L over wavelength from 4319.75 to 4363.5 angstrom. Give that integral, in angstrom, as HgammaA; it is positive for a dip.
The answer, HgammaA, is -3.13 angstrom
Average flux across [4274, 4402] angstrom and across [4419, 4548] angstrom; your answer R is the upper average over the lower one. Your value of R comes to 1.2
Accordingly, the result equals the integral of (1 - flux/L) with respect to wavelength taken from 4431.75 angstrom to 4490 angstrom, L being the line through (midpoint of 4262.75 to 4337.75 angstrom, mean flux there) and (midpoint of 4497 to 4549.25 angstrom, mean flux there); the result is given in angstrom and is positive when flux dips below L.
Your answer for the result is -1.1 angstrom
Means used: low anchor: 20.8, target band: 26.9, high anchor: 28.5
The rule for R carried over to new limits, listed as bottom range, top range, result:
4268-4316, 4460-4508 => 1.45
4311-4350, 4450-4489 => 1.18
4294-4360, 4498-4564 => 1.34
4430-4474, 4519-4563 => 1.07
